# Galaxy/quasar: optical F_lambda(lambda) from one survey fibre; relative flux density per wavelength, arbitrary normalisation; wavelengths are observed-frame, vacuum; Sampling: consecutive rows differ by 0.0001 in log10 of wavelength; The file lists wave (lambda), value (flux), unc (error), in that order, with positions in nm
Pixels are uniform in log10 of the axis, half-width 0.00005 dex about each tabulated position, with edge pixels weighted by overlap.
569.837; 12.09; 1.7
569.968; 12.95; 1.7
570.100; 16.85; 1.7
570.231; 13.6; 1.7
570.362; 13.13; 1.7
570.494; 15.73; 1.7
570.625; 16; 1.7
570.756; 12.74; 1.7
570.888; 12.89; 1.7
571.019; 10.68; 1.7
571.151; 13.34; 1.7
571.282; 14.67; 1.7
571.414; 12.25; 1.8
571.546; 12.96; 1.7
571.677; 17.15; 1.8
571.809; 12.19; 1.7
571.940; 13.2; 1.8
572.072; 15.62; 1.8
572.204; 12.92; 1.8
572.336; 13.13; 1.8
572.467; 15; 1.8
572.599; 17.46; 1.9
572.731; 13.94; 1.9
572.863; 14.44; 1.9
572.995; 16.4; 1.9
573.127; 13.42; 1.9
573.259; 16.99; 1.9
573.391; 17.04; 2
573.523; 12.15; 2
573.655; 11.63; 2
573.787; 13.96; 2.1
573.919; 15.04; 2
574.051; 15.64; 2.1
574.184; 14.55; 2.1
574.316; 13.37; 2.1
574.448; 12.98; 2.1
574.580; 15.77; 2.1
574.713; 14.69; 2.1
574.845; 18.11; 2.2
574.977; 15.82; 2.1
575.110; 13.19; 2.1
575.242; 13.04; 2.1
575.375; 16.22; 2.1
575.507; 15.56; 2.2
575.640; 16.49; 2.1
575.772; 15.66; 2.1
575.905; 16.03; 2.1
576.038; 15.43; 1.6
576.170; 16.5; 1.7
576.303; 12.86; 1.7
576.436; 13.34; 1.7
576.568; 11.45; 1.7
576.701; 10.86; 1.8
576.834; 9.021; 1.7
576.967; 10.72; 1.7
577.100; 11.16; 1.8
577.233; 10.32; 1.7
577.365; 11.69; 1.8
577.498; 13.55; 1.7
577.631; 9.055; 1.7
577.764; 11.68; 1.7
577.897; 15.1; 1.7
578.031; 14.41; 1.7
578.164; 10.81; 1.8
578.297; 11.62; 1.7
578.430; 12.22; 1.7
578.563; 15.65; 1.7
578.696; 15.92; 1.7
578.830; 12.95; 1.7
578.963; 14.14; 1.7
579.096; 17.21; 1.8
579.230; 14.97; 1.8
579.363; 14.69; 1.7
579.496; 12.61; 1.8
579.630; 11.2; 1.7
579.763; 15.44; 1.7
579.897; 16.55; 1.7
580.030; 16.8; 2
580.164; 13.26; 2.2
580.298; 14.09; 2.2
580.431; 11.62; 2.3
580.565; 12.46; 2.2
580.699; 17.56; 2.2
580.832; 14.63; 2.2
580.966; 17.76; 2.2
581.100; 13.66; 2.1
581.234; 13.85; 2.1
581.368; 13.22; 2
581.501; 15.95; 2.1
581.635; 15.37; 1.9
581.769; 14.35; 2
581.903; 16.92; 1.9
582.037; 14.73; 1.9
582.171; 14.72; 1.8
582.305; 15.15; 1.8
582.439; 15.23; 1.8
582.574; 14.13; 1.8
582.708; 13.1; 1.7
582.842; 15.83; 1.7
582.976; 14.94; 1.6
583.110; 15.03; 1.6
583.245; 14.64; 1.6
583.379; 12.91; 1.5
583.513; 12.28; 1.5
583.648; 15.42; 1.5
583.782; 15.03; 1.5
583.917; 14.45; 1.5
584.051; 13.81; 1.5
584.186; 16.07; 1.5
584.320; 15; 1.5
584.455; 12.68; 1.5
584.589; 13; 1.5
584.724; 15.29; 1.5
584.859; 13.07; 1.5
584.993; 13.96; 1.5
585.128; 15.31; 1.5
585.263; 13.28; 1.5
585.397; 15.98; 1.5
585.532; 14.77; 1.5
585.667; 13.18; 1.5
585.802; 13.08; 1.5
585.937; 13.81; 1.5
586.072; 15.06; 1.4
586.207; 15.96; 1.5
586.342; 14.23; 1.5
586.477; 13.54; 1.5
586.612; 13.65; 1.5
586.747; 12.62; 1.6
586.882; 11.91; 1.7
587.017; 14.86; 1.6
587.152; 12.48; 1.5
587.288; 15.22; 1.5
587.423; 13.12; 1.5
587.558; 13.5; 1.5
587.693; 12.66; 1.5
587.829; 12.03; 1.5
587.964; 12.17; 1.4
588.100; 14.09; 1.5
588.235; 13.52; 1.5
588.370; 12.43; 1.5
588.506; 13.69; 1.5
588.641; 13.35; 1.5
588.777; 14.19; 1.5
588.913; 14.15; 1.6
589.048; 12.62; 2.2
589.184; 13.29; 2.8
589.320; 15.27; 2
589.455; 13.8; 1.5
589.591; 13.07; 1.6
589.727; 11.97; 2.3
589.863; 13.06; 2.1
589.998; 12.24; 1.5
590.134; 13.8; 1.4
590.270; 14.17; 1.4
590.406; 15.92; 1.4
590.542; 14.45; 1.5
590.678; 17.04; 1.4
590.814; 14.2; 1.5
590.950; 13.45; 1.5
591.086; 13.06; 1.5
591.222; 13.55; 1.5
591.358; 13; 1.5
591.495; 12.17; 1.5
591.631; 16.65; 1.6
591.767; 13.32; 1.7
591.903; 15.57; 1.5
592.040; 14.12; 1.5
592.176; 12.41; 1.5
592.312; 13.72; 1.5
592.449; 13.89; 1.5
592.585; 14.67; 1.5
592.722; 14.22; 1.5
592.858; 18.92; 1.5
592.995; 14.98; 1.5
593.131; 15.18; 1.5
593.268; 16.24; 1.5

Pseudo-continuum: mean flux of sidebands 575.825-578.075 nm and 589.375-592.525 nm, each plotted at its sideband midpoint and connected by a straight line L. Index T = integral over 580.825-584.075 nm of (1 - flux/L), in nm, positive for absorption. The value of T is -0.41 nm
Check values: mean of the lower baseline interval 12.5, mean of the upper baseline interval 13.9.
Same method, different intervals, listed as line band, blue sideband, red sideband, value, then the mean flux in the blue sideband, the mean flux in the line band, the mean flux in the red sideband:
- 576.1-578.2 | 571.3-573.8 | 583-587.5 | 0.322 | 14.3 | 12.1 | 14.1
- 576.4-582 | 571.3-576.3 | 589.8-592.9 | 0.379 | 14.7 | 13.6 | 14.2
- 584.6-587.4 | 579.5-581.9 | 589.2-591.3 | 0.038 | 14.6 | 14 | 13.9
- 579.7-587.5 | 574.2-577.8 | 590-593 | -0.267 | 13.5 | 14.4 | 14.4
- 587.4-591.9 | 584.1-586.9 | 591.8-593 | 0.250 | 14.1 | 13.6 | 14.7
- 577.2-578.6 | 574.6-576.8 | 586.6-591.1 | 0.204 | 14.6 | 12.4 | 13.6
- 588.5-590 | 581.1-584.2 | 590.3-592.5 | 0.088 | 14.6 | 13.4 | 14.2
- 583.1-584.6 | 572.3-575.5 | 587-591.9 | -0.015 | 14.8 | 14.2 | 13.7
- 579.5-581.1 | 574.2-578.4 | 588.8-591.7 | -0.117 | 13.4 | 14.5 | 13.9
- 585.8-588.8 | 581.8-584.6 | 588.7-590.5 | 0.098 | 14.6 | 13.5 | 13.7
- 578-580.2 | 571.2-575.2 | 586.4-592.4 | 0.005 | 14.5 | 14.2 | 13.6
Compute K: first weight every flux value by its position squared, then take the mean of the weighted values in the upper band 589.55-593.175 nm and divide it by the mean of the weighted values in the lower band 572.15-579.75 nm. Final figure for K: 1.1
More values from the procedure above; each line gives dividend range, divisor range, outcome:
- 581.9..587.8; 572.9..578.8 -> 1.06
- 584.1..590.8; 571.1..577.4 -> 1.03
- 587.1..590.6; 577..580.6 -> 1.04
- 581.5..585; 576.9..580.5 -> 1.11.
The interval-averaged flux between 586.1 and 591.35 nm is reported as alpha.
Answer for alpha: 13.6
